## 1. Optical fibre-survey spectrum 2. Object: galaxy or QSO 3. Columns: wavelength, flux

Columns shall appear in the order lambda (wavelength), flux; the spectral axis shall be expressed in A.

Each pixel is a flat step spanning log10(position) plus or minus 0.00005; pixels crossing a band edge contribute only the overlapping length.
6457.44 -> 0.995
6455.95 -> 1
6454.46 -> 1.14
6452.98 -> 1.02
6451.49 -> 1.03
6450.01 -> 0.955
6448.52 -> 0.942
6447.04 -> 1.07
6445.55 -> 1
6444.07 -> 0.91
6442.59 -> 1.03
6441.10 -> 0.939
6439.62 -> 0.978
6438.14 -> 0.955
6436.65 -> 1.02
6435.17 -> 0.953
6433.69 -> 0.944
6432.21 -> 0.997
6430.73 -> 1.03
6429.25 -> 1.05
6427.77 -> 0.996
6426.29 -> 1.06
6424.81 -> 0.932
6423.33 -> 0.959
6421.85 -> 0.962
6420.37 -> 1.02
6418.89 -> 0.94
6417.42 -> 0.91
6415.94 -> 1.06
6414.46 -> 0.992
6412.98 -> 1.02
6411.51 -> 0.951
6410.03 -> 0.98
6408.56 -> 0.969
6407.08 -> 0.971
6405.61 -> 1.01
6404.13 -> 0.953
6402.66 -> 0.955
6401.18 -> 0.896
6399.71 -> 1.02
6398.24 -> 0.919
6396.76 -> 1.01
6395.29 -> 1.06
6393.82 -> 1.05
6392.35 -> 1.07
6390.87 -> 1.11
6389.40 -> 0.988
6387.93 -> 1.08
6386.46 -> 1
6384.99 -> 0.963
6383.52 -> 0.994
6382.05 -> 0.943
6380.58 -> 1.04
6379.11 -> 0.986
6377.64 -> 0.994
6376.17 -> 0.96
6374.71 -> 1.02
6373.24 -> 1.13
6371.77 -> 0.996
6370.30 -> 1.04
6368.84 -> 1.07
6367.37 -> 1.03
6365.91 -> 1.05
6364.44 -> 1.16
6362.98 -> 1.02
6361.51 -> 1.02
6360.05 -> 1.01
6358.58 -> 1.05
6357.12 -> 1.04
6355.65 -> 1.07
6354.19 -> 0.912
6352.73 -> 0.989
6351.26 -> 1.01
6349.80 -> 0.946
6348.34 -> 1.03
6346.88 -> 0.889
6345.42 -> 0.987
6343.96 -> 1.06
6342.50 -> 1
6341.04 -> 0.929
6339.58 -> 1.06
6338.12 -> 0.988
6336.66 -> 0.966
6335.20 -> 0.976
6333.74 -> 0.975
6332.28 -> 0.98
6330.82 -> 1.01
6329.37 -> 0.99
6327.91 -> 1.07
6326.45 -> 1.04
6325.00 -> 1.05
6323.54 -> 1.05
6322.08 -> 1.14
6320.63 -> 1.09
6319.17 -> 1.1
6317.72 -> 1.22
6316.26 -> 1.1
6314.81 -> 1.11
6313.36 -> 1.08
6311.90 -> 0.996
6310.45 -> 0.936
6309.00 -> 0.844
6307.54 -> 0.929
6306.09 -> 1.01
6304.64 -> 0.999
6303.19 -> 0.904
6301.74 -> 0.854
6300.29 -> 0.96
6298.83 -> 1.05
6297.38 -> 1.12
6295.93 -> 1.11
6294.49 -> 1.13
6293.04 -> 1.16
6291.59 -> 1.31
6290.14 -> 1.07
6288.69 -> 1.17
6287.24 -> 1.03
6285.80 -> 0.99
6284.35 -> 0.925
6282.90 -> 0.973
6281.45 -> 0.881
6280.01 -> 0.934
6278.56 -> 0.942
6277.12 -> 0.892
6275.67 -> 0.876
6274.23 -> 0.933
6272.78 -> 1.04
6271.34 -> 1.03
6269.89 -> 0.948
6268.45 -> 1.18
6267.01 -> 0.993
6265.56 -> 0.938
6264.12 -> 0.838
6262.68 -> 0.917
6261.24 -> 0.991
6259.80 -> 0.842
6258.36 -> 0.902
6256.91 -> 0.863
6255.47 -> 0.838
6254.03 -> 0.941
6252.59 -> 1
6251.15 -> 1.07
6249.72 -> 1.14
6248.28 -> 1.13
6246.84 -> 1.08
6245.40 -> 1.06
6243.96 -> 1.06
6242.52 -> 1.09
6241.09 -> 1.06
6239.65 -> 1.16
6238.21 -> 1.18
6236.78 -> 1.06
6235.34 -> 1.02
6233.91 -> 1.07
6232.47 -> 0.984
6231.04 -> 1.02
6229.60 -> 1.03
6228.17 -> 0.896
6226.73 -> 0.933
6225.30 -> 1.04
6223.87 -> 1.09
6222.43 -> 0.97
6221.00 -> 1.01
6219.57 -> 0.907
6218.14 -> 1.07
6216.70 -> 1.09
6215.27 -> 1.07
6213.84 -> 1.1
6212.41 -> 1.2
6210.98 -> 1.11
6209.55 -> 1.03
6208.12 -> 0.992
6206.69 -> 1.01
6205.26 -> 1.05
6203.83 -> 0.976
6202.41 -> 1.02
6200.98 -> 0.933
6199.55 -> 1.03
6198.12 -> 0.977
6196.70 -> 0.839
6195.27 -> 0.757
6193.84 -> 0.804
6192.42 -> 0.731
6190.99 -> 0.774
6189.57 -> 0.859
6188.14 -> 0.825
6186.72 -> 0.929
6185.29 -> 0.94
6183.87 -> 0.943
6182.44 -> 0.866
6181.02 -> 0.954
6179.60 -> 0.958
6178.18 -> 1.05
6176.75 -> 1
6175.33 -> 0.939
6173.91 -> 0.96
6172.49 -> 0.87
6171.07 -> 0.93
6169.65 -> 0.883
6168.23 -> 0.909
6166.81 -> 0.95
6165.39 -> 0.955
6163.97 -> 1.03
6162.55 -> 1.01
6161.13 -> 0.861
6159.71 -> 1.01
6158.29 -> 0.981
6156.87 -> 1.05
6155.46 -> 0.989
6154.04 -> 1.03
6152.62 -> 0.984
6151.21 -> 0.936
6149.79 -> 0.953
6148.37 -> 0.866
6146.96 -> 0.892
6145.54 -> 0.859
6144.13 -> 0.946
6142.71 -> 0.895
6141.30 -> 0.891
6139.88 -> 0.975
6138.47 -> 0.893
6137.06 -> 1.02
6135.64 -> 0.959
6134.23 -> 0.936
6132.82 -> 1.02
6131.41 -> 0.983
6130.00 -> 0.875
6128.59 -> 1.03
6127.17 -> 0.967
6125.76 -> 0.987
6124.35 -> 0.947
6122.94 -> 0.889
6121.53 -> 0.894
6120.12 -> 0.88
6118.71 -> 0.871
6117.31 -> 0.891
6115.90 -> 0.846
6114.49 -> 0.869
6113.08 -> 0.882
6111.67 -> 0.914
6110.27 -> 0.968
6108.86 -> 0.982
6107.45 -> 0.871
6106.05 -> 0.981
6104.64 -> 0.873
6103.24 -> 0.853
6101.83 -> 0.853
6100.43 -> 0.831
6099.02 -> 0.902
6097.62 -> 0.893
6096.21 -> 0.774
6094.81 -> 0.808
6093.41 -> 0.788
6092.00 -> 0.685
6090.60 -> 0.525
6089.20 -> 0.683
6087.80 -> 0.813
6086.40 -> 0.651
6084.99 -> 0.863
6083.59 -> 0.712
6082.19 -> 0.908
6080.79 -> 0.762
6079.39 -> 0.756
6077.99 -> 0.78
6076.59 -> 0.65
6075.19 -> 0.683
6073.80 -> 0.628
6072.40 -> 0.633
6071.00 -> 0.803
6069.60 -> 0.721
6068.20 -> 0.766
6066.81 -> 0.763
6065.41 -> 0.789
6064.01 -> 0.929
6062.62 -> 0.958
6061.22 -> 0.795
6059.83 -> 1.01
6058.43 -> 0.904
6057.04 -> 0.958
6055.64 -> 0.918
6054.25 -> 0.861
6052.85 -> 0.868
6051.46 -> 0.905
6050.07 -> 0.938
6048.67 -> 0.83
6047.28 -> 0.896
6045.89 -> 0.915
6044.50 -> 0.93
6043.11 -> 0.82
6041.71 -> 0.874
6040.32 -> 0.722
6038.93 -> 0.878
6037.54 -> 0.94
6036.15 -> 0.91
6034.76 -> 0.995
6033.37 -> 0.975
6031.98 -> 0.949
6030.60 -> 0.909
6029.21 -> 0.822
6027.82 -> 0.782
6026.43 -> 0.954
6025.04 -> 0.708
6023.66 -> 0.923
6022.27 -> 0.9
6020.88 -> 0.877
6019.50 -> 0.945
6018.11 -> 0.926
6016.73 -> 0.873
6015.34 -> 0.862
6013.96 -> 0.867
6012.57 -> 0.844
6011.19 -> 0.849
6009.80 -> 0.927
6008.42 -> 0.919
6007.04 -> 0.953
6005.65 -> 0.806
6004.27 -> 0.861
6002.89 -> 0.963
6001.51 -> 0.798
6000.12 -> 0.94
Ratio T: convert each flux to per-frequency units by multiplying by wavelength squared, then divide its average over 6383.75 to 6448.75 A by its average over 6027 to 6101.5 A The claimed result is 1.35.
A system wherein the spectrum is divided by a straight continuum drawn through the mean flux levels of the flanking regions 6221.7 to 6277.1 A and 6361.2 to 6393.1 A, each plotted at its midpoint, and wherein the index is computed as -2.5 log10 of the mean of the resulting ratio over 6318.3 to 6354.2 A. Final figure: 0.01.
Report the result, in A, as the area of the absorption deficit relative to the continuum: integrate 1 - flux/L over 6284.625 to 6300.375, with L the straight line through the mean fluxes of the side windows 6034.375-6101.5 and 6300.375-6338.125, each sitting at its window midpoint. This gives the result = -1.68 A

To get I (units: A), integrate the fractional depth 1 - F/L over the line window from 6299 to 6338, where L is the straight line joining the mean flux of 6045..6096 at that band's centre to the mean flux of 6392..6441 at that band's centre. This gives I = -3.4 A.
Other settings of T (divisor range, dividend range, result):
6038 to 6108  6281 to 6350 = 1.36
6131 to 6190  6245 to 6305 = 1.10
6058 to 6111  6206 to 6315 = 1.34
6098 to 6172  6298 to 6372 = 1.16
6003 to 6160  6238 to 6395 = 1.25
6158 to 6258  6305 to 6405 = 1.08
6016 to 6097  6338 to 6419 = 1.34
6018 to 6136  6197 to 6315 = 1.25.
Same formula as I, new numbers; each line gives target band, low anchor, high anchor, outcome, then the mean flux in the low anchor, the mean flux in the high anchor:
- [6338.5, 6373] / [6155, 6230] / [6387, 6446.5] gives -1.2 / 0.964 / 0.991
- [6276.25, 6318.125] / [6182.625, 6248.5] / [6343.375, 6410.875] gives -0.7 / 0.996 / 1.01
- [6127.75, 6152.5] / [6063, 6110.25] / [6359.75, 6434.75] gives -3.4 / 0.789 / 1.01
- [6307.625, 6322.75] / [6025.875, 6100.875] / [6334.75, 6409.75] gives -1.3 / 0.828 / 1.01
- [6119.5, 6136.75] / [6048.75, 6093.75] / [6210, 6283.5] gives -1.7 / 0.794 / 1.01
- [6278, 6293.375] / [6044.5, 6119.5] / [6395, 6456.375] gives -1.8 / 0.83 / 0.988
